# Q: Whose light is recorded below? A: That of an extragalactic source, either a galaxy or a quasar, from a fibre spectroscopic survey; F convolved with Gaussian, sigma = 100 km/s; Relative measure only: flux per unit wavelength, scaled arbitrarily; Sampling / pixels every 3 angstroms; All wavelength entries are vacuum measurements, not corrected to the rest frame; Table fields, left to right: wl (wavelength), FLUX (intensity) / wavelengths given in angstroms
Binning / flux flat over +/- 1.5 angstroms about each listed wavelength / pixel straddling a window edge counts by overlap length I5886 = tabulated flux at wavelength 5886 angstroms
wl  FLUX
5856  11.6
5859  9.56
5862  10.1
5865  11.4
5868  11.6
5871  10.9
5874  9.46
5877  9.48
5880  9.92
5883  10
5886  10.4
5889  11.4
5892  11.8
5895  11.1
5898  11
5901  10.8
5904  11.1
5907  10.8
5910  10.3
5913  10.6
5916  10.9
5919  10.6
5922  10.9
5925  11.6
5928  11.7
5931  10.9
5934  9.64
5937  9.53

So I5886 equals 10.4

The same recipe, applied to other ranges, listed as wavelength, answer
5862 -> 10.1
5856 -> 11.6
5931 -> 10.9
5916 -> 10.9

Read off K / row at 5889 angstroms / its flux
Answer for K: 11.4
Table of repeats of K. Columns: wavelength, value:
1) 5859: 9.56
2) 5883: 10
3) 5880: 9.92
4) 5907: 10.8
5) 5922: 10.9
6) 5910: 10.3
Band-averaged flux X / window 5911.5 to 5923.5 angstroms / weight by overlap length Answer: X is 10.8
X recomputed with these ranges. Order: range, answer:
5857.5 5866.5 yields 10.4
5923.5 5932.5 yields 11.4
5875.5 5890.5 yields 10.2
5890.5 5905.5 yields 11.2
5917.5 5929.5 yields 11.2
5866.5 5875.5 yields 10.7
